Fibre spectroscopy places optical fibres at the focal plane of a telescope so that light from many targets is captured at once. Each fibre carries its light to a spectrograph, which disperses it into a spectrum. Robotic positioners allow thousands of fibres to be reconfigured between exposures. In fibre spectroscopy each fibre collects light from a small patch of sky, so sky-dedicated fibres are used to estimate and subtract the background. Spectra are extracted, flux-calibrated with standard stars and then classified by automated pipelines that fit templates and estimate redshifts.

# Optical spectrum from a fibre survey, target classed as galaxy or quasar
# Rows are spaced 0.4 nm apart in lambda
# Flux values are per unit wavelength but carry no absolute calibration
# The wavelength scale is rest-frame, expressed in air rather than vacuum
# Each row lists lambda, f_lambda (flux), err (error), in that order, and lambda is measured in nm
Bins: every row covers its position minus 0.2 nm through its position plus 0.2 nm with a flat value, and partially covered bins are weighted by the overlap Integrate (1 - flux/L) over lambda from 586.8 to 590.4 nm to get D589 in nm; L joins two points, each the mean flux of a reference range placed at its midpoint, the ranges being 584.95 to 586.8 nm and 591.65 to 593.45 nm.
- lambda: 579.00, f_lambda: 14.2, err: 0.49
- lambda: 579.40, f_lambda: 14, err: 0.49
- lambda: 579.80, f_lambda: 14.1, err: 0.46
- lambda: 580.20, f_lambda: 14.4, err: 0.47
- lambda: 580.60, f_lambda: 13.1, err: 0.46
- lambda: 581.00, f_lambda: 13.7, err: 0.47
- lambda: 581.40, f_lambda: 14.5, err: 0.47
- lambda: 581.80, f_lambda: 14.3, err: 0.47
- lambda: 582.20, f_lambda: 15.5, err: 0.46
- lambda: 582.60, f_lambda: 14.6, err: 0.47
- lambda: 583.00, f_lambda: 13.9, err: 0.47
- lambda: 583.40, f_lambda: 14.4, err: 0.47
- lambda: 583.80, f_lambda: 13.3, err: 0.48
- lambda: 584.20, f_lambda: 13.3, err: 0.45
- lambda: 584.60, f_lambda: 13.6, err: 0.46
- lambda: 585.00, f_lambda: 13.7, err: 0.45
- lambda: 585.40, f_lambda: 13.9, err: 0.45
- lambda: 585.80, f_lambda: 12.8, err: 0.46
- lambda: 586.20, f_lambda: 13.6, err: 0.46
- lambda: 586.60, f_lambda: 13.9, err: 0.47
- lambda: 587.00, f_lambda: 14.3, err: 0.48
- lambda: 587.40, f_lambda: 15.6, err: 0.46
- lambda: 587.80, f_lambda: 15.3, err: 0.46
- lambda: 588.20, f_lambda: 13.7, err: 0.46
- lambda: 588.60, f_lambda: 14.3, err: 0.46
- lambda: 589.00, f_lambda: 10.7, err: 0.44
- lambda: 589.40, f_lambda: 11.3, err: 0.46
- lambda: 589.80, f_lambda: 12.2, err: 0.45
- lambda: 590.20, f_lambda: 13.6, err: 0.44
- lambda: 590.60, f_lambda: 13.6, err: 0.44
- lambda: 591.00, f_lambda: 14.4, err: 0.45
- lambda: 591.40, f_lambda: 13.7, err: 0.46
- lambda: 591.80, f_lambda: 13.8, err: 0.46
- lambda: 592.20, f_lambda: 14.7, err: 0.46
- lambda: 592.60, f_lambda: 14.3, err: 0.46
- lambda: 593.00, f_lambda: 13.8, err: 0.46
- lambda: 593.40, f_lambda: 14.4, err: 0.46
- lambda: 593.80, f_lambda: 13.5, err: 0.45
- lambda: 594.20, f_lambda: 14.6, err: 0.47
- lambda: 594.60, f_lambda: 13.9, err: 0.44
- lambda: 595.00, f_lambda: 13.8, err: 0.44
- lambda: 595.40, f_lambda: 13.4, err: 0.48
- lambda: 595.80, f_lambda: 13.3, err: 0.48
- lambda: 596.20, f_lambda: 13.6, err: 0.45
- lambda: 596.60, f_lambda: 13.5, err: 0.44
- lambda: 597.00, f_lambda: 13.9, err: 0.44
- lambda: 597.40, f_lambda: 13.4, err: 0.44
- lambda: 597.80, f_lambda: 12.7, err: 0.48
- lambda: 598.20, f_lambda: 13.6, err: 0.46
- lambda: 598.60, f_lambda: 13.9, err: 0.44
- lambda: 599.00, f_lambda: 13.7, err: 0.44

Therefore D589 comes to 0.10 nm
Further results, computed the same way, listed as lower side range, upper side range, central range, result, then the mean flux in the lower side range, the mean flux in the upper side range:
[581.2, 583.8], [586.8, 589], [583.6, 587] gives 0.19 nm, 14.4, 14.3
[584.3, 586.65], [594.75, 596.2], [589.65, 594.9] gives -0.14 nm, 13.6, 13.5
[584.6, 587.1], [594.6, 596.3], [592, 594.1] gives -0.09 nm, 13.7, 13.6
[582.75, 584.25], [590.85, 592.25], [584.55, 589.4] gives 0.08 nm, 13.8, 14.1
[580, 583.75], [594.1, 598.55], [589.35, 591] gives 0.10 nm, 14.2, 13.6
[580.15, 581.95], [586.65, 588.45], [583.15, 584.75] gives 0.07 nm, 14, 14.6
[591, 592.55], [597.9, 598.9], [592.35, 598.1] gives 0.06 nm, 14.1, 13.6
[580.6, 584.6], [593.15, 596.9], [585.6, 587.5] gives 0.00 nm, 14.1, 13.8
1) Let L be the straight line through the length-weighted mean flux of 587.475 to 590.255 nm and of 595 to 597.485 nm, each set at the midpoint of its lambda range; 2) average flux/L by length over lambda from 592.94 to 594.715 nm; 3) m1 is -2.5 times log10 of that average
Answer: -0.053 mag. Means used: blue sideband 13.1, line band 14.1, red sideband 13.5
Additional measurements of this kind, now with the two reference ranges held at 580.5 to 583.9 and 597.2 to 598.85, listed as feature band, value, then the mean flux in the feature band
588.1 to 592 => 0.056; 13.1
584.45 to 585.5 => 0.026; 13.7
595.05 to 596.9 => 0.001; 13.5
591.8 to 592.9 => -0.048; 14.3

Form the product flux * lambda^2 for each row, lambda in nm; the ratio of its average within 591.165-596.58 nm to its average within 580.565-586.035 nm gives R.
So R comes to 1.03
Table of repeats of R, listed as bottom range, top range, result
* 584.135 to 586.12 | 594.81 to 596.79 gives 1.04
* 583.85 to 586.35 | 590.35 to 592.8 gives 1.07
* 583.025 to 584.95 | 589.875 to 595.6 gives 1.05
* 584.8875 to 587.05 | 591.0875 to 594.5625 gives 1.06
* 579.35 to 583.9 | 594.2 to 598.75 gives 1.01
